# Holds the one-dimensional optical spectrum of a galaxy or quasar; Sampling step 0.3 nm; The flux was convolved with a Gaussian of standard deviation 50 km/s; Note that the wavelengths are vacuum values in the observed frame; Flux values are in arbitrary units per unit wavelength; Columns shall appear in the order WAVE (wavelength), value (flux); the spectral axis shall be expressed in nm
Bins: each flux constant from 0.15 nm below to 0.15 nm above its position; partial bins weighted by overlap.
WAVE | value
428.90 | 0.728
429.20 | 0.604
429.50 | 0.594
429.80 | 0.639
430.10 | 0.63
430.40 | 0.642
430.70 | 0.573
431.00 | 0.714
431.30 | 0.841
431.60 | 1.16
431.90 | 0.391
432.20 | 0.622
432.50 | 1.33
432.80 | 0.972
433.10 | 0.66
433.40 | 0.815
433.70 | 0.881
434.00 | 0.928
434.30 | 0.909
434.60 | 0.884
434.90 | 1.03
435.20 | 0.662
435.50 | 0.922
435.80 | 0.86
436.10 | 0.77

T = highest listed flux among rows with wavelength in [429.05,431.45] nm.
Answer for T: 0.841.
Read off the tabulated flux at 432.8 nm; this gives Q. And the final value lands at 0.972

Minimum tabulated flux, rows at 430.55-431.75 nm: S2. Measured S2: 0.573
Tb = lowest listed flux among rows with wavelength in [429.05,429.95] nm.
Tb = 0.594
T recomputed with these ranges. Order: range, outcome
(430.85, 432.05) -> 1.16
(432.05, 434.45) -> 1.33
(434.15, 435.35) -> 1.03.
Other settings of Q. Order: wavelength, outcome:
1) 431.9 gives 0.391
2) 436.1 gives 0.77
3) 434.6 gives 0.884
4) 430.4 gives 0.642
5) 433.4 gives 0.815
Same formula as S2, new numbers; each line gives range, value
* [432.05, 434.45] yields 0.622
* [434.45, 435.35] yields 0.662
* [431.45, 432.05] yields 0.391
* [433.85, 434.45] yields 0.909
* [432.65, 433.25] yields 0.66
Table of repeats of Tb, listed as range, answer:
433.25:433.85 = 0.815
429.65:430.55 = 0.63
